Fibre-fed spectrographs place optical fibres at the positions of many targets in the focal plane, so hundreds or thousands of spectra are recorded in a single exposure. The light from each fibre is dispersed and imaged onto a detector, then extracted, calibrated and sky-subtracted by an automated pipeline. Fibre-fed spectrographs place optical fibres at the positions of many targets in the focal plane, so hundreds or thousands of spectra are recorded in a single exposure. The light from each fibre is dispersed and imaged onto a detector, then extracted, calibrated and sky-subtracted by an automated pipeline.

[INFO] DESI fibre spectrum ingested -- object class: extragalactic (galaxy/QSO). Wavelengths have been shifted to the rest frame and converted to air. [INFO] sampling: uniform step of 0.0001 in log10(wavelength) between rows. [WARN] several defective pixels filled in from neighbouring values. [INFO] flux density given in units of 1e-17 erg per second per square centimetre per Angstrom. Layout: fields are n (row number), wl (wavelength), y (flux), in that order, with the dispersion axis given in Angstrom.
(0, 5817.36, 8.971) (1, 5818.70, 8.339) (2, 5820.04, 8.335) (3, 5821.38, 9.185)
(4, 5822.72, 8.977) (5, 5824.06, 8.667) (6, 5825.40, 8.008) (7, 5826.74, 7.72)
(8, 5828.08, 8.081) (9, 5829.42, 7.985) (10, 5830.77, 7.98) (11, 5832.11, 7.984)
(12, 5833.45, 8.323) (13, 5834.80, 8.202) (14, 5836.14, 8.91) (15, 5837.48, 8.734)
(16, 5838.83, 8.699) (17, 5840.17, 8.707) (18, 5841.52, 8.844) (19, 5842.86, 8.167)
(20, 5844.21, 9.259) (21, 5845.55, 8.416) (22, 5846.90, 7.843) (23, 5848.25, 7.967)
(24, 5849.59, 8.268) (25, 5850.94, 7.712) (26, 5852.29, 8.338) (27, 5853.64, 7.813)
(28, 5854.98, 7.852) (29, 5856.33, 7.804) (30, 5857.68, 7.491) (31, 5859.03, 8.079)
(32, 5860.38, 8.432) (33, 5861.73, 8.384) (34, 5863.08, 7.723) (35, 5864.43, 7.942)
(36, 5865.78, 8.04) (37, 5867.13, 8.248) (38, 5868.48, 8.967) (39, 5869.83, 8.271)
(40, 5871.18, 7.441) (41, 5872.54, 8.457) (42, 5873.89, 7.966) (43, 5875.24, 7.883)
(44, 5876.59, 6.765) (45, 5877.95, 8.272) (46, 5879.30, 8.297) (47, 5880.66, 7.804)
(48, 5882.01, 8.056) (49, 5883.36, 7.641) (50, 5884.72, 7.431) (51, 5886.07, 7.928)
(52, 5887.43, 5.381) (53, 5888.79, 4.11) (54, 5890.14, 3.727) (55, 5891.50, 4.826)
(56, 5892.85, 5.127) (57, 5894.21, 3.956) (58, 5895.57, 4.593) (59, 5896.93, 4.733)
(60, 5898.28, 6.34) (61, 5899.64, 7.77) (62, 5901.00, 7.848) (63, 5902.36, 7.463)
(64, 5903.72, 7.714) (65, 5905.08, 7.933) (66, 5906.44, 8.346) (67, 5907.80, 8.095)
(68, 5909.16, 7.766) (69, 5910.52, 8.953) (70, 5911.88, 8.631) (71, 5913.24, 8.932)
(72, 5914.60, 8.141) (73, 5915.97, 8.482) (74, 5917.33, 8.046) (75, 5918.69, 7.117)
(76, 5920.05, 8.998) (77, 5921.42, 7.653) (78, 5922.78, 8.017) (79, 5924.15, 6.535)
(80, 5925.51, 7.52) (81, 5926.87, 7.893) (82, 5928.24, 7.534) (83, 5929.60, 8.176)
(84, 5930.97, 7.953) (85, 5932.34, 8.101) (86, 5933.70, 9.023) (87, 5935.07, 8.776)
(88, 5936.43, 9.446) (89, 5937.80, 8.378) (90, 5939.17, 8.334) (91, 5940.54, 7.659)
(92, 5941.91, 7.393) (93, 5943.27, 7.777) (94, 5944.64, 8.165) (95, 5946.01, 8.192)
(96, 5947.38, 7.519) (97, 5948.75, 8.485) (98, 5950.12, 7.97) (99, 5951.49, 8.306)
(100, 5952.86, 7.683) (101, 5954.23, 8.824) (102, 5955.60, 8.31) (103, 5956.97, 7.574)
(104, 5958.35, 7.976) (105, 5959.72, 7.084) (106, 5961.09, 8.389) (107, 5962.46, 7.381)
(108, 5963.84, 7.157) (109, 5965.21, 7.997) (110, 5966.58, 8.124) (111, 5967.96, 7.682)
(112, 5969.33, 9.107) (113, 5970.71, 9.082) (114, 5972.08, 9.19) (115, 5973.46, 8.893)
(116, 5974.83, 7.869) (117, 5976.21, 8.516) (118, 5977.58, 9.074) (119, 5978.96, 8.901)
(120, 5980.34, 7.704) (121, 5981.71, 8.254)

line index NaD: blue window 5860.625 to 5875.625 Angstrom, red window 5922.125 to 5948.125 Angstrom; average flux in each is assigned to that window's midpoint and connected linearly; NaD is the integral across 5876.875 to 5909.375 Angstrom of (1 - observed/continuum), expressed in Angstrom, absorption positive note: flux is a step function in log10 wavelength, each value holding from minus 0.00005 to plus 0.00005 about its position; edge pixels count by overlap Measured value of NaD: 5.6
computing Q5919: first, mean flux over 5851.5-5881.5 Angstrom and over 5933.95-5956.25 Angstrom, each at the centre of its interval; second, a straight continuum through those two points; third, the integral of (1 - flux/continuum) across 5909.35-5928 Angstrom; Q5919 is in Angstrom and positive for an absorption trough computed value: 0.2 Angstrom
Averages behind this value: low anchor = 8.01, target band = 8.05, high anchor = 8.22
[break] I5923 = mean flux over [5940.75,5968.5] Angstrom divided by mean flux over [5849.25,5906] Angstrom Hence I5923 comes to 1.09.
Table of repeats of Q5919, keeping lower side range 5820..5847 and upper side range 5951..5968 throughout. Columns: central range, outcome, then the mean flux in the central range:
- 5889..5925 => 4.5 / 7.11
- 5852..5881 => 1.0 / 8.01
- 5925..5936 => -0.2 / 8.17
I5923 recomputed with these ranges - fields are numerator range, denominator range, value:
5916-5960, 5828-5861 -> 0.97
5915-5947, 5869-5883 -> 1.01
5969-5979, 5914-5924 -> 1.11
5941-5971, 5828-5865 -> 0.97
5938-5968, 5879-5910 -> 1.19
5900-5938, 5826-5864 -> 0.99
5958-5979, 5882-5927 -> 1.17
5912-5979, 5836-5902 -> 1.09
